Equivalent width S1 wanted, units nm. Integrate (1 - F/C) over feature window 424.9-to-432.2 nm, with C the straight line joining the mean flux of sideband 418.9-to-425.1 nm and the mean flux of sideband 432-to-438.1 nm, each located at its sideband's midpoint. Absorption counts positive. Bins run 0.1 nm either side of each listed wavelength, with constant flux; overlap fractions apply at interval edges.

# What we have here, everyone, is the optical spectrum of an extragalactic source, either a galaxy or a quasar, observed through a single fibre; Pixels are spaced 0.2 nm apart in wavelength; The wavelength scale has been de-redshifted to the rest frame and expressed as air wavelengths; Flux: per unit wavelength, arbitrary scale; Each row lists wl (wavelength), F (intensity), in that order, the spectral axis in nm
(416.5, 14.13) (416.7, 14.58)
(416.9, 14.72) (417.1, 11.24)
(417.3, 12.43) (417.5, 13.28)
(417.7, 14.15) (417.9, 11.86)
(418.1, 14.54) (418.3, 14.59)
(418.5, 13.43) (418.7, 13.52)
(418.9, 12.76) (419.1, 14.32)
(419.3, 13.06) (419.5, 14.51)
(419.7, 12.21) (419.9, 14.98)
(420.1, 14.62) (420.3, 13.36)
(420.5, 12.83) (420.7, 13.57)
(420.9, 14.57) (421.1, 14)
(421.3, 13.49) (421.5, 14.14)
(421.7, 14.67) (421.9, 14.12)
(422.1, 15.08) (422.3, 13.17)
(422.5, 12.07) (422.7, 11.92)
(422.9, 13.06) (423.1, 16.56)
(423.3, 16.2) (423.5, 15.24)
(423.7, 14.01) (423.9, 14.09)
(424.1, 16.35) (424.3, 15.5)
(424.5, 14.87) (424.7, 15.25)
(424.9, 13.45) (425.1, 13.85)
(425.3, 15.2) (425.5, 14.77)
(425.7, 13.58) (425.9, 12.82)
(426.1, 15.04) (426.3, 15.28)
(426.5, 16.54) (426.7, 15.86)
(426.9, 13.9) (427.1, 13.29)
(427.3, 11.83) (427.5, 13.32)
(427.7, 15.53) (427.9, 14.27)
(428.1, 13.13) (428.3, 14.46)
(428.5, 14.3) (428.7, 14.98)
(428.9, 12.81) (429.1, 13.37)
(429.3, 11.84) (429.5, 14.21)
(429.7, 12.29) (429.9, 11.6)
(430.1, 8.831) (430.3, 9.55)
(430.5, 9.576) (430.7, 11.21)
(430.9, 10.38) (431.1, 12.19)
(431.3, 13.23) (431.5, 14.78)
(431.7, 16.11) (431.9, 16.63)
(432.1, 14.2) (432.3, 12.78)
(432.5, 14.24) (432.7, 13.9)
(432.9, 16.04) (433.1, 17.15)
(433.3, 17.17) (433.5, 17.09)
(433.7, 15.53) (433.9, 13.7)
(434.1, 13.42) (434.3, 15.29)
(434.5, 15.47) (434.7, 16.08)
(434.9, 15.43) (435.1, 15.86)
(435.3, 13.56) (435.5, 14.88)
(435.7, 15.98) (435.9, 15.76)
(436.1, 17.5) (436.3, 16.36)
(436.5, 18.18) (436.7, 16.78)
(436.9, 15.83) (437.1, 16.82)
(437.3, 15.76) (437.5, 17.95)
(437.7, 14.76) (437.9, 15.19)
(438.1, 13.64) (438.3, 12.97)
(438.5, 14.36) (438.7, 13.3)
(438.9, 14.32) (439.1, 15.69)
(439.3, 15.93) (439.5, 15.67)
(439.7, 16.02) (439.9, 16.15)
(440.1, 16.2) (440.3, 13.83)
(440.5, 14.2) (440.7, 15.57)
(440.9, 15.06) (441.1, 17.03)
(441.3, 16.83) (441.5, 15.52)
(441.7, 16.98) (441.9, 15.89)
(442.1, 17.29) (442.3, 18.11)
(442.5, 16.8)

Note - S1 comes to 0.68 nm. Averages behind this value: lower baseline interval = 14.1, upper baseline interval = 15.6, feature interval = 13.5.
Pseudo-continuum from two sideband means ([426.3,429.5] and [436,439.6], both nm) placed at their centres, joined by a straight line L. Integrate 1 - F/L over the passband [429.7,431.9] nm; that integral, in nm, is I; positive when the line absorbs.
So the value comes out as 0.38 nm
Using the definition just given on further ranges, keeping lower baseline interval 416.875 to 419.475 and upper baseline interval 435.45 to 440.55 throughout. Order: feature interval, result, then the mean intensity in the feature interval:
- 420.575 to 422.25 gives -0.052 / 14.2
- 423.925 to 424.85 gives -0.080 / 15.3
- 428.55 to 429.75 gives 0.103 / 13.3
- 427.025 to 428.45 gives 0.070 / 13.7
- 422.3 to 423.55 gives -0.014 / 14.1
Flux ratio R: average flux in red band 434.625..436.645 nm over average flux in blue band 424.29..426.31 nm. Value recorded 1.1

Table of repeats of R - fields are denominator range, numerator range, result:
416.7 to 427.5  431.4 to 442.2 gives 1.11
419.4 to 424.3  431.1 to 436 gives 1.07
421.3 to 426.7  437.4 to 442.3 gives 1.07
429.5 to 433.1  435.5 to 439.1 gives 1.20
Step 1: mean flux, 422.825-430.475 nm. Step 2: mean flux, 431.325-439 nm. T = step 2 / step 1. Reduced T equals 1.10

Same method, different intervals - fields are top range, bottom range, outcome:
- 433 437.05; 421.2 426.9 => 1.09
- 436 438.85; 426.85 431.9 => 1.21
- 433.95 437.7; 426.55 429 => 1.13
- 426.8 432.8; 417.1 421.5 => 0.96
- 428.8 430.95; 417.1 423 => 0.84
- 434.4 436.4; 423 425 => 1.04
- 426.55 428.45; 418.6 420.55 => 1.03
